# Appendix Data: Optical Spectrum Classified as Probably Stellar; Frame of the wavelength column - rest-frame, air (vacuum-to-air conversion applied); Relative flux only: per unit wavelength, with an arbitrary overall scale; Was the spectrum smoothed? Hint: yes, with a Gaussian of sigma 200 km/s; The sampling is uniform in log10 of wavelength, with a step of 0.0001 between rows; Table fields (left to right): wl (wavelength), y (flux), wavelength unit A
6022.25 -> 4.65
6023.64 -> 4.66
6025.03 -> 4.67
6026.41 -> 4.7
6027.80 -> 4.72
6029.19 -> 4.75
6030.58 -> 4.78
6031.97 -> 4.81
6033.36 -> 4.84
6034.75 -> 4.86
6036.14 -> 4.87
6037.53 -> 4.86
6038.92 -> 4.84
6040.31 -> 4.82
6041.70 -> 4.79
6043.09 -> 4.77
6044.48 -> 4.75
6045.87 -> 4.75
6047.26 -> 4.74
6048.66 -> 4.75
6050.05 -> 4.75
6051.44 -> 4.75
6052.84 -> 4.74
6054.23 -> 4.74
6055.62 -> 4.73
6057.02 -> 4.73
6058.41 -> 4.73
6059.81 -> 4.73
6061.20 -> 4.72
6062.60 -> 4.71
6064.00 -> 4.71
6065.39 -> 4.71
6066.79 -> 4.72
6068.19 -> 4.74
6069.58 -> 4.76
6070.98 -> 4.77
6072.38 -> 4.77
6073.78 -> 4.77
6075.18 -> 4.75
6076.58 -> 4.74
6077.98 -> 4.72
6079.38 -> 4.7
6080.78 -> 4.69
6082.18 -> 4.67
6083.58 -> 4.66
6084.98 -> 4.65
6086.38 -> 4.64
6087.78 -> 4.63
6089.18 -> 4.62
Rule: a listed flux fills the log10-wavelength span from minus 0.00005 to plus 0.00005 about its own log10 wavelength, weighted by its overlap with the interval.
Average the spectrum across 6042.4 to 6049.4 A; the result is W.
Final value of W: 4.75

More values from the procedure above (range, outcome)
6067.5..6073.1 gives 4.76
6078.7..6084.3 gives 4.68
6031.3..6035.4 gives 4.83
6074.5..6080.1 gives 4.73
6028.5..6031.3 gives 4.76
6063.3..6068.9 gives 4.73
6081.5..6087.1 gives 4.66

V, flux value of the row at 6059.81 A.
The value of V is 4.73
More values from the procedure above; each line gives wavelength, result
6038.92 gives 4.84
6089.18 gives 4.62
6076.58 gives 4.74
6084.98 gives 4.65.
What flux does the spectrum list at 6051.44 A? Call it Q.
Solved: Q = 4.75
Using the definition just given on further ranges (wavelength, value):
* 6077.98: 4.72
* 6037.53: 4.86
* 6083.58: 4.66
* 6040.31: 4.82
